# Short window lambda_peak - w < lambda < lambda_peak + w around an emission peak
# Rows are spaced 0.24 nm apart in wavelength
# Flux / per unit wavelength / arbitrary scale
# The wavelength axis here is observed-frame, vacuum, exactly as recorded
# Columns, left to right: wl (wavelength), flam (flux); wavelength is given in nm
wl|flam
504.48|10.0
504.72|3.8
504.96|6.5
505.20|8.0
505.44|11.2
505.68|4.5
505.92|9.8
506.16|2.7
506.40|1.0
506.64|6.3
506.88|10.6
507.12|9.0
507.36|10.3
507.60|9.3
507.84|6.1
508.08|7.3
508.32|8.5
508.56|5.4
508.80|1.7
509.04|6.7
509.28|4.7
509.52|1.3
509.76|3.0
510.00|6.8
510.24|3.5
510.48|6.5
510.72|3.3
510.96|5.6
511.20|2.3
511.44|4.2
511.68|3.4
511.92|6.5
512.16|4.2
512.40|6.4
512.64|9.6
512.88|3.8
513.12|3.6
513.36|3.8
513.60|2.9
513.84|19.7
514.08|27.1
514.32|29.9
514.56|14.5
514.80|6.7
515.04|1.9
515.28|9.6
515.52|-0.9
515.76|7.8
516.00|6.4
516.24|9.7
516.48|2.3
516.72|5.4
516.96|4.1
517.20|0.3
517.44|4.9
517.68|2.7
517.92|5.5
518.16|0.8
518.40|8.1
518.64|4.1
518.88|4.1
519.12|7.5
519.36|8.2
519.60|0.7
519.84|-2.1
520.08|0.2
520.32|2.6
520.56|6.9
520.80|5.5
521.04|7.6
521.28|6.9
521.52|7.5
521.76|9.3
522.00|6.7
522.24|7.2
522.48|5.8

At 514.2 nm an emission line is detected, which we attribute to [O II]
